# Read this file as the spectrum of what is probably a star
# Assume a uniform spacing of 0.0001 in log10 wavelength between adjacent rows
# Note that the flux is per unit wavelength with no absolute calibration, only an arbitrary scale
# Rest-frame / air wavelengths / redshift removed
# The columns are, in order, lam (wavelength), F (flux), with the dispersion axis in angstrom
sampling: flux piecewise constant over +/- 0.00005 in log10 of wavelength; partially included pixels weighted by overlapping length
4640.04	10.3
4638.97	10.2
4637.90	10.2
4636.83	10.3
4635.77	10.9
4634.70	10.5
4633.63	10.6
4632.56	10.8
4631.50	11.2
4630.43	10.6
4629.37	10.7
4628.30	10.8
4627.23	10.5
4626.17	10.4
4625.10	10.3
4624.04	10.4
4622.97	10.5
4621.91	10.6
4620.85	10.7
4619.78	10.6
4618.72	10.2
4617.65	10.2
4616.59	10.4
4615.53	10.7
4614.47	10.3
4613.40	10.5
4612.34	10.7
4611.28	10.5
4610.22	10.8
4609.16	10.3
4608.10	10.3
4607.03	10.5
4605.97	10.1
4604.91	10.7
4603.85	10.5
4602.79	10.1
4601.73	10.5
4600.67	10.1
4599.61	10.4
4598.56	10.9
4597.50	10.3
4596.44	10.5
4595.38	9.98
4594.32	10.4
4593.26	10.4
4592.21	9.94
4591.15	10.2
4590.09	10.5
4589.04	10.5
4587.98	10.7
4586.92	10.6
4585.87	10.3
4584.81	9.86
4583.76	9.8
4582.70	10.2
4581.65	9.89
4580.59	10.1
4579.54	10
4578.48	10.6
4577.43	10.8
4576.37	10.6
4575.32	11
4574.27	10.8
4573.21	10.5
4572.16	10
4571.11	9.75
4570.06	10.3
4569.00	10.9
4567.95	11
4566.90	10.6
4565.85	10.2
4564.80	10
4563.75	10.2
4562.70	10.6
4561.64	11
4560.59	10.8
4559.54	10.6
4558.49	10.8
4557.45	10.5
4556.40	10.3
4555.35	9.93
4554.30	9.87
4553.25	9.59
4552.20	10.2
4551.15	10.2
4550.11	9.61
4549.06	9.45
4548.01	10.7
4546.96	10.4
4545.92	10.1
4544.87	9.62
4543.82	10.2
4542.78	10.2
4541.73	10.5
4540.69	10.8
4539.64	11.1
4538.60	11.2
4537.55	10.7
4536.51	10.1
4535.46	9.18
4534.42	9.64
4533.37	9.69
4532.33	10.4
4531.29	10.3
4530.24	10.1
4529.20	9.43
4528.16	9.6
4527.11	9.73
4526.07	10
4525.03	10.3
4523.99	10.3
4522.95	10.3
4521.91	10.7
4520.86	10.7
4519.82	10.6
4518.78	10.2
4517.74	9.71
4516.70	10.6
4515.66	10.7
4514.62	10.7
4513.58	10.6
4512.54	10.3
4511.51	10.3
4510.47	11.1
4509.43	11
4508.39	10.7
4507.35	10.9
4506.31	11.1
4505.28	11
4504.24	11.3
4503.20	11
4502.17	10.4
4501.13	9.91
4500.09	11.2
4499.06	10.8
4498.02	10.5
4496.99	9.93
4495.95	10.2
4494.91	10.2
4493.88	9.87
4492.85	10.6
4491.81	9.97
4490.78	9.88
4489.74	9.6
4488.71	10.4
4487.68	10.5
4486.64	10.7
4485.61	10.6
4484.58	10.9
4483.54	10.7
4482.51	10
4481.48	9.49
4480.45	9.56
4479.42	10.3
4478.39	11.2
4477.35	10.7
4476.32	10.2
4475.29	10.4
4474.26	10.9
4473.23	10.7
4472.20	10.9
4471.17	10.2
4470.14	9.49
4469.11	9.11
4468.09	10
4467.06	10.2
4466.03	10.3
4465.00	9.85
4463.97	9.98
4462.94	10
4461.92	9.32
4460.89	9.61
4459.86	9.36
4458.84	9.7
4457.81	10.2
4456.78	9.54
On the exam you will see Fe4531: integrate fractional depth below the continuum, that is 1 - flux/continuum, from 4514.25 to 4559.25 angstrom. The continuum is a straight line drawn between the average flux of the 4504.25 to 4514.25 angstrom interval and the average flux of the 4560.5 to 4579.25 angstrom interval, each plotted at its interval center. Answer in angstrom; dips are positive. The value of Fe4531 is 2.0 angstrom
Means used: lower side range 10.8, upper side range 10.5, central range 10.2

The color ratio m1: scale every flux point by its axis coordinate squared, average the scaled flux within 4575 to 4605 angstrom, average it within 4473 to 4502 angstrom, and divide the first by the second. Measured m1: 1.05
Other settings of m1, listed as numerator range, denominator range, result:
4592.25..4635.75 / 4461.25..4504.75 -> 1.08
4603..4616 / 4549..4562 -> 1.05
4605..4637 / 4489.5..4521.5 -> 1.05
